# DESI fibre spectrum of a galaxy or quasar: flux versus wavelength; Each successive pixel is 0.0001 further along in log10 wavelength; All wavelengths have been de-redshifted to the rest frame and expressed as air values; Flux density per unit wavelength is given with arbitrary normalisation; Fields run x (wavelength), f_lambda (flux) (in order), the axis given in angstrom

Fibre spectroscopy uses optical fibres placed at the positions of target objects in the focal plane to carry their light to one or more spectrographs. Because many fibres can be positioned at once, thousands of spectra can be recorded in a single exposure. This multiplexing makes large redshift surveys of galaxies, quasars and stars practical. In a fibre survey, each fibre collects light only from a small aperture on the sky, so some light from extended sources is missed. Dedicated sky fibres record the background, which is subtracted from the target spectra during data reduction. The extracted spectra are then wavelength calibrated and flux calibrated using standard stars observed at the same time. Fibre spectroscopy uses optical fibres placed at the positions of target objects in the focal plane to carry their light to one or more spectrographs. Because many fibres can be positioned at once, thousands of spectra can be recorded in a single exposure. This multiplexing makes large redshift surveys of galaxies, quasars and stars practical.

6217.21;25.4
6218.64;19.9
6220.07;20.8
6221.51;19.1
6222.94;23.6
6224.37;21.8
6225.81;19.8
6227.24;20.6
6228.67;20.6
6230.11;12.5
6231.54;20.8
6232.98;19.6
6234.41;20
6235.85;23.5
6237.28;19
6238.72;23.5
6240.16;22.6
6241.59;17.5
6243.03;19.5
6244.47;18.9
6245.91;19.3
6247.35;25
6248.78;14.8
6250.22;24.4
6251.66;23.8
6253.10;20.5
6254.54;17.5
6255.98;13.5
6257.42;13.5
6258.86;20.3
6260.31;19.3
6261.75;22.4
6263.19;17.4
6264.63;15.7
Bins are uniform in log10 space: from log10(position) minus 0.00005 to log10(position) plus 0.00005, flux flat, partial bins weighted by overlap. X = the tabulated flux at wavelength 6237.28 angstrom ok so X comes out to 19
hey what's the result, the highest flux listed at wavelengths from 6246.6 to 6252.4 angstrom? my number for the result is 25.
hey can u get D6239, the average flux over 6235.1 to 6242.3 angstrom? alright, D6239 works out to 21.2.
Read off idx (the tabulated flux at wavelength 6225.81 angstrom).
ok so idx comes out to 19.8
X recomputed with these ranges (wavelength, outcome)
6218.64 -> 19.9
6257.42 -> 13.5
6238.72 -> 23.5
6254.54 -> 17.5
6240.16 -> 22.6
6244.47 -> 18.9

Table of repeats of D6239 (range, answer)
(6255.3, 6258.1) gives 13.5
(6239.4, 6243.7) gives 19.9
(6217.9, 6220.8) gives 20.4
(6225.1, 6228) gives 20.3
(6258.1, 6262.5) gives 20.6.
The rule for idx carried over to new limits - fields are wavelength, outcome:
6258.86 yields 20.3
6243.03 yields 19.5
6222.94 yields 23.6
